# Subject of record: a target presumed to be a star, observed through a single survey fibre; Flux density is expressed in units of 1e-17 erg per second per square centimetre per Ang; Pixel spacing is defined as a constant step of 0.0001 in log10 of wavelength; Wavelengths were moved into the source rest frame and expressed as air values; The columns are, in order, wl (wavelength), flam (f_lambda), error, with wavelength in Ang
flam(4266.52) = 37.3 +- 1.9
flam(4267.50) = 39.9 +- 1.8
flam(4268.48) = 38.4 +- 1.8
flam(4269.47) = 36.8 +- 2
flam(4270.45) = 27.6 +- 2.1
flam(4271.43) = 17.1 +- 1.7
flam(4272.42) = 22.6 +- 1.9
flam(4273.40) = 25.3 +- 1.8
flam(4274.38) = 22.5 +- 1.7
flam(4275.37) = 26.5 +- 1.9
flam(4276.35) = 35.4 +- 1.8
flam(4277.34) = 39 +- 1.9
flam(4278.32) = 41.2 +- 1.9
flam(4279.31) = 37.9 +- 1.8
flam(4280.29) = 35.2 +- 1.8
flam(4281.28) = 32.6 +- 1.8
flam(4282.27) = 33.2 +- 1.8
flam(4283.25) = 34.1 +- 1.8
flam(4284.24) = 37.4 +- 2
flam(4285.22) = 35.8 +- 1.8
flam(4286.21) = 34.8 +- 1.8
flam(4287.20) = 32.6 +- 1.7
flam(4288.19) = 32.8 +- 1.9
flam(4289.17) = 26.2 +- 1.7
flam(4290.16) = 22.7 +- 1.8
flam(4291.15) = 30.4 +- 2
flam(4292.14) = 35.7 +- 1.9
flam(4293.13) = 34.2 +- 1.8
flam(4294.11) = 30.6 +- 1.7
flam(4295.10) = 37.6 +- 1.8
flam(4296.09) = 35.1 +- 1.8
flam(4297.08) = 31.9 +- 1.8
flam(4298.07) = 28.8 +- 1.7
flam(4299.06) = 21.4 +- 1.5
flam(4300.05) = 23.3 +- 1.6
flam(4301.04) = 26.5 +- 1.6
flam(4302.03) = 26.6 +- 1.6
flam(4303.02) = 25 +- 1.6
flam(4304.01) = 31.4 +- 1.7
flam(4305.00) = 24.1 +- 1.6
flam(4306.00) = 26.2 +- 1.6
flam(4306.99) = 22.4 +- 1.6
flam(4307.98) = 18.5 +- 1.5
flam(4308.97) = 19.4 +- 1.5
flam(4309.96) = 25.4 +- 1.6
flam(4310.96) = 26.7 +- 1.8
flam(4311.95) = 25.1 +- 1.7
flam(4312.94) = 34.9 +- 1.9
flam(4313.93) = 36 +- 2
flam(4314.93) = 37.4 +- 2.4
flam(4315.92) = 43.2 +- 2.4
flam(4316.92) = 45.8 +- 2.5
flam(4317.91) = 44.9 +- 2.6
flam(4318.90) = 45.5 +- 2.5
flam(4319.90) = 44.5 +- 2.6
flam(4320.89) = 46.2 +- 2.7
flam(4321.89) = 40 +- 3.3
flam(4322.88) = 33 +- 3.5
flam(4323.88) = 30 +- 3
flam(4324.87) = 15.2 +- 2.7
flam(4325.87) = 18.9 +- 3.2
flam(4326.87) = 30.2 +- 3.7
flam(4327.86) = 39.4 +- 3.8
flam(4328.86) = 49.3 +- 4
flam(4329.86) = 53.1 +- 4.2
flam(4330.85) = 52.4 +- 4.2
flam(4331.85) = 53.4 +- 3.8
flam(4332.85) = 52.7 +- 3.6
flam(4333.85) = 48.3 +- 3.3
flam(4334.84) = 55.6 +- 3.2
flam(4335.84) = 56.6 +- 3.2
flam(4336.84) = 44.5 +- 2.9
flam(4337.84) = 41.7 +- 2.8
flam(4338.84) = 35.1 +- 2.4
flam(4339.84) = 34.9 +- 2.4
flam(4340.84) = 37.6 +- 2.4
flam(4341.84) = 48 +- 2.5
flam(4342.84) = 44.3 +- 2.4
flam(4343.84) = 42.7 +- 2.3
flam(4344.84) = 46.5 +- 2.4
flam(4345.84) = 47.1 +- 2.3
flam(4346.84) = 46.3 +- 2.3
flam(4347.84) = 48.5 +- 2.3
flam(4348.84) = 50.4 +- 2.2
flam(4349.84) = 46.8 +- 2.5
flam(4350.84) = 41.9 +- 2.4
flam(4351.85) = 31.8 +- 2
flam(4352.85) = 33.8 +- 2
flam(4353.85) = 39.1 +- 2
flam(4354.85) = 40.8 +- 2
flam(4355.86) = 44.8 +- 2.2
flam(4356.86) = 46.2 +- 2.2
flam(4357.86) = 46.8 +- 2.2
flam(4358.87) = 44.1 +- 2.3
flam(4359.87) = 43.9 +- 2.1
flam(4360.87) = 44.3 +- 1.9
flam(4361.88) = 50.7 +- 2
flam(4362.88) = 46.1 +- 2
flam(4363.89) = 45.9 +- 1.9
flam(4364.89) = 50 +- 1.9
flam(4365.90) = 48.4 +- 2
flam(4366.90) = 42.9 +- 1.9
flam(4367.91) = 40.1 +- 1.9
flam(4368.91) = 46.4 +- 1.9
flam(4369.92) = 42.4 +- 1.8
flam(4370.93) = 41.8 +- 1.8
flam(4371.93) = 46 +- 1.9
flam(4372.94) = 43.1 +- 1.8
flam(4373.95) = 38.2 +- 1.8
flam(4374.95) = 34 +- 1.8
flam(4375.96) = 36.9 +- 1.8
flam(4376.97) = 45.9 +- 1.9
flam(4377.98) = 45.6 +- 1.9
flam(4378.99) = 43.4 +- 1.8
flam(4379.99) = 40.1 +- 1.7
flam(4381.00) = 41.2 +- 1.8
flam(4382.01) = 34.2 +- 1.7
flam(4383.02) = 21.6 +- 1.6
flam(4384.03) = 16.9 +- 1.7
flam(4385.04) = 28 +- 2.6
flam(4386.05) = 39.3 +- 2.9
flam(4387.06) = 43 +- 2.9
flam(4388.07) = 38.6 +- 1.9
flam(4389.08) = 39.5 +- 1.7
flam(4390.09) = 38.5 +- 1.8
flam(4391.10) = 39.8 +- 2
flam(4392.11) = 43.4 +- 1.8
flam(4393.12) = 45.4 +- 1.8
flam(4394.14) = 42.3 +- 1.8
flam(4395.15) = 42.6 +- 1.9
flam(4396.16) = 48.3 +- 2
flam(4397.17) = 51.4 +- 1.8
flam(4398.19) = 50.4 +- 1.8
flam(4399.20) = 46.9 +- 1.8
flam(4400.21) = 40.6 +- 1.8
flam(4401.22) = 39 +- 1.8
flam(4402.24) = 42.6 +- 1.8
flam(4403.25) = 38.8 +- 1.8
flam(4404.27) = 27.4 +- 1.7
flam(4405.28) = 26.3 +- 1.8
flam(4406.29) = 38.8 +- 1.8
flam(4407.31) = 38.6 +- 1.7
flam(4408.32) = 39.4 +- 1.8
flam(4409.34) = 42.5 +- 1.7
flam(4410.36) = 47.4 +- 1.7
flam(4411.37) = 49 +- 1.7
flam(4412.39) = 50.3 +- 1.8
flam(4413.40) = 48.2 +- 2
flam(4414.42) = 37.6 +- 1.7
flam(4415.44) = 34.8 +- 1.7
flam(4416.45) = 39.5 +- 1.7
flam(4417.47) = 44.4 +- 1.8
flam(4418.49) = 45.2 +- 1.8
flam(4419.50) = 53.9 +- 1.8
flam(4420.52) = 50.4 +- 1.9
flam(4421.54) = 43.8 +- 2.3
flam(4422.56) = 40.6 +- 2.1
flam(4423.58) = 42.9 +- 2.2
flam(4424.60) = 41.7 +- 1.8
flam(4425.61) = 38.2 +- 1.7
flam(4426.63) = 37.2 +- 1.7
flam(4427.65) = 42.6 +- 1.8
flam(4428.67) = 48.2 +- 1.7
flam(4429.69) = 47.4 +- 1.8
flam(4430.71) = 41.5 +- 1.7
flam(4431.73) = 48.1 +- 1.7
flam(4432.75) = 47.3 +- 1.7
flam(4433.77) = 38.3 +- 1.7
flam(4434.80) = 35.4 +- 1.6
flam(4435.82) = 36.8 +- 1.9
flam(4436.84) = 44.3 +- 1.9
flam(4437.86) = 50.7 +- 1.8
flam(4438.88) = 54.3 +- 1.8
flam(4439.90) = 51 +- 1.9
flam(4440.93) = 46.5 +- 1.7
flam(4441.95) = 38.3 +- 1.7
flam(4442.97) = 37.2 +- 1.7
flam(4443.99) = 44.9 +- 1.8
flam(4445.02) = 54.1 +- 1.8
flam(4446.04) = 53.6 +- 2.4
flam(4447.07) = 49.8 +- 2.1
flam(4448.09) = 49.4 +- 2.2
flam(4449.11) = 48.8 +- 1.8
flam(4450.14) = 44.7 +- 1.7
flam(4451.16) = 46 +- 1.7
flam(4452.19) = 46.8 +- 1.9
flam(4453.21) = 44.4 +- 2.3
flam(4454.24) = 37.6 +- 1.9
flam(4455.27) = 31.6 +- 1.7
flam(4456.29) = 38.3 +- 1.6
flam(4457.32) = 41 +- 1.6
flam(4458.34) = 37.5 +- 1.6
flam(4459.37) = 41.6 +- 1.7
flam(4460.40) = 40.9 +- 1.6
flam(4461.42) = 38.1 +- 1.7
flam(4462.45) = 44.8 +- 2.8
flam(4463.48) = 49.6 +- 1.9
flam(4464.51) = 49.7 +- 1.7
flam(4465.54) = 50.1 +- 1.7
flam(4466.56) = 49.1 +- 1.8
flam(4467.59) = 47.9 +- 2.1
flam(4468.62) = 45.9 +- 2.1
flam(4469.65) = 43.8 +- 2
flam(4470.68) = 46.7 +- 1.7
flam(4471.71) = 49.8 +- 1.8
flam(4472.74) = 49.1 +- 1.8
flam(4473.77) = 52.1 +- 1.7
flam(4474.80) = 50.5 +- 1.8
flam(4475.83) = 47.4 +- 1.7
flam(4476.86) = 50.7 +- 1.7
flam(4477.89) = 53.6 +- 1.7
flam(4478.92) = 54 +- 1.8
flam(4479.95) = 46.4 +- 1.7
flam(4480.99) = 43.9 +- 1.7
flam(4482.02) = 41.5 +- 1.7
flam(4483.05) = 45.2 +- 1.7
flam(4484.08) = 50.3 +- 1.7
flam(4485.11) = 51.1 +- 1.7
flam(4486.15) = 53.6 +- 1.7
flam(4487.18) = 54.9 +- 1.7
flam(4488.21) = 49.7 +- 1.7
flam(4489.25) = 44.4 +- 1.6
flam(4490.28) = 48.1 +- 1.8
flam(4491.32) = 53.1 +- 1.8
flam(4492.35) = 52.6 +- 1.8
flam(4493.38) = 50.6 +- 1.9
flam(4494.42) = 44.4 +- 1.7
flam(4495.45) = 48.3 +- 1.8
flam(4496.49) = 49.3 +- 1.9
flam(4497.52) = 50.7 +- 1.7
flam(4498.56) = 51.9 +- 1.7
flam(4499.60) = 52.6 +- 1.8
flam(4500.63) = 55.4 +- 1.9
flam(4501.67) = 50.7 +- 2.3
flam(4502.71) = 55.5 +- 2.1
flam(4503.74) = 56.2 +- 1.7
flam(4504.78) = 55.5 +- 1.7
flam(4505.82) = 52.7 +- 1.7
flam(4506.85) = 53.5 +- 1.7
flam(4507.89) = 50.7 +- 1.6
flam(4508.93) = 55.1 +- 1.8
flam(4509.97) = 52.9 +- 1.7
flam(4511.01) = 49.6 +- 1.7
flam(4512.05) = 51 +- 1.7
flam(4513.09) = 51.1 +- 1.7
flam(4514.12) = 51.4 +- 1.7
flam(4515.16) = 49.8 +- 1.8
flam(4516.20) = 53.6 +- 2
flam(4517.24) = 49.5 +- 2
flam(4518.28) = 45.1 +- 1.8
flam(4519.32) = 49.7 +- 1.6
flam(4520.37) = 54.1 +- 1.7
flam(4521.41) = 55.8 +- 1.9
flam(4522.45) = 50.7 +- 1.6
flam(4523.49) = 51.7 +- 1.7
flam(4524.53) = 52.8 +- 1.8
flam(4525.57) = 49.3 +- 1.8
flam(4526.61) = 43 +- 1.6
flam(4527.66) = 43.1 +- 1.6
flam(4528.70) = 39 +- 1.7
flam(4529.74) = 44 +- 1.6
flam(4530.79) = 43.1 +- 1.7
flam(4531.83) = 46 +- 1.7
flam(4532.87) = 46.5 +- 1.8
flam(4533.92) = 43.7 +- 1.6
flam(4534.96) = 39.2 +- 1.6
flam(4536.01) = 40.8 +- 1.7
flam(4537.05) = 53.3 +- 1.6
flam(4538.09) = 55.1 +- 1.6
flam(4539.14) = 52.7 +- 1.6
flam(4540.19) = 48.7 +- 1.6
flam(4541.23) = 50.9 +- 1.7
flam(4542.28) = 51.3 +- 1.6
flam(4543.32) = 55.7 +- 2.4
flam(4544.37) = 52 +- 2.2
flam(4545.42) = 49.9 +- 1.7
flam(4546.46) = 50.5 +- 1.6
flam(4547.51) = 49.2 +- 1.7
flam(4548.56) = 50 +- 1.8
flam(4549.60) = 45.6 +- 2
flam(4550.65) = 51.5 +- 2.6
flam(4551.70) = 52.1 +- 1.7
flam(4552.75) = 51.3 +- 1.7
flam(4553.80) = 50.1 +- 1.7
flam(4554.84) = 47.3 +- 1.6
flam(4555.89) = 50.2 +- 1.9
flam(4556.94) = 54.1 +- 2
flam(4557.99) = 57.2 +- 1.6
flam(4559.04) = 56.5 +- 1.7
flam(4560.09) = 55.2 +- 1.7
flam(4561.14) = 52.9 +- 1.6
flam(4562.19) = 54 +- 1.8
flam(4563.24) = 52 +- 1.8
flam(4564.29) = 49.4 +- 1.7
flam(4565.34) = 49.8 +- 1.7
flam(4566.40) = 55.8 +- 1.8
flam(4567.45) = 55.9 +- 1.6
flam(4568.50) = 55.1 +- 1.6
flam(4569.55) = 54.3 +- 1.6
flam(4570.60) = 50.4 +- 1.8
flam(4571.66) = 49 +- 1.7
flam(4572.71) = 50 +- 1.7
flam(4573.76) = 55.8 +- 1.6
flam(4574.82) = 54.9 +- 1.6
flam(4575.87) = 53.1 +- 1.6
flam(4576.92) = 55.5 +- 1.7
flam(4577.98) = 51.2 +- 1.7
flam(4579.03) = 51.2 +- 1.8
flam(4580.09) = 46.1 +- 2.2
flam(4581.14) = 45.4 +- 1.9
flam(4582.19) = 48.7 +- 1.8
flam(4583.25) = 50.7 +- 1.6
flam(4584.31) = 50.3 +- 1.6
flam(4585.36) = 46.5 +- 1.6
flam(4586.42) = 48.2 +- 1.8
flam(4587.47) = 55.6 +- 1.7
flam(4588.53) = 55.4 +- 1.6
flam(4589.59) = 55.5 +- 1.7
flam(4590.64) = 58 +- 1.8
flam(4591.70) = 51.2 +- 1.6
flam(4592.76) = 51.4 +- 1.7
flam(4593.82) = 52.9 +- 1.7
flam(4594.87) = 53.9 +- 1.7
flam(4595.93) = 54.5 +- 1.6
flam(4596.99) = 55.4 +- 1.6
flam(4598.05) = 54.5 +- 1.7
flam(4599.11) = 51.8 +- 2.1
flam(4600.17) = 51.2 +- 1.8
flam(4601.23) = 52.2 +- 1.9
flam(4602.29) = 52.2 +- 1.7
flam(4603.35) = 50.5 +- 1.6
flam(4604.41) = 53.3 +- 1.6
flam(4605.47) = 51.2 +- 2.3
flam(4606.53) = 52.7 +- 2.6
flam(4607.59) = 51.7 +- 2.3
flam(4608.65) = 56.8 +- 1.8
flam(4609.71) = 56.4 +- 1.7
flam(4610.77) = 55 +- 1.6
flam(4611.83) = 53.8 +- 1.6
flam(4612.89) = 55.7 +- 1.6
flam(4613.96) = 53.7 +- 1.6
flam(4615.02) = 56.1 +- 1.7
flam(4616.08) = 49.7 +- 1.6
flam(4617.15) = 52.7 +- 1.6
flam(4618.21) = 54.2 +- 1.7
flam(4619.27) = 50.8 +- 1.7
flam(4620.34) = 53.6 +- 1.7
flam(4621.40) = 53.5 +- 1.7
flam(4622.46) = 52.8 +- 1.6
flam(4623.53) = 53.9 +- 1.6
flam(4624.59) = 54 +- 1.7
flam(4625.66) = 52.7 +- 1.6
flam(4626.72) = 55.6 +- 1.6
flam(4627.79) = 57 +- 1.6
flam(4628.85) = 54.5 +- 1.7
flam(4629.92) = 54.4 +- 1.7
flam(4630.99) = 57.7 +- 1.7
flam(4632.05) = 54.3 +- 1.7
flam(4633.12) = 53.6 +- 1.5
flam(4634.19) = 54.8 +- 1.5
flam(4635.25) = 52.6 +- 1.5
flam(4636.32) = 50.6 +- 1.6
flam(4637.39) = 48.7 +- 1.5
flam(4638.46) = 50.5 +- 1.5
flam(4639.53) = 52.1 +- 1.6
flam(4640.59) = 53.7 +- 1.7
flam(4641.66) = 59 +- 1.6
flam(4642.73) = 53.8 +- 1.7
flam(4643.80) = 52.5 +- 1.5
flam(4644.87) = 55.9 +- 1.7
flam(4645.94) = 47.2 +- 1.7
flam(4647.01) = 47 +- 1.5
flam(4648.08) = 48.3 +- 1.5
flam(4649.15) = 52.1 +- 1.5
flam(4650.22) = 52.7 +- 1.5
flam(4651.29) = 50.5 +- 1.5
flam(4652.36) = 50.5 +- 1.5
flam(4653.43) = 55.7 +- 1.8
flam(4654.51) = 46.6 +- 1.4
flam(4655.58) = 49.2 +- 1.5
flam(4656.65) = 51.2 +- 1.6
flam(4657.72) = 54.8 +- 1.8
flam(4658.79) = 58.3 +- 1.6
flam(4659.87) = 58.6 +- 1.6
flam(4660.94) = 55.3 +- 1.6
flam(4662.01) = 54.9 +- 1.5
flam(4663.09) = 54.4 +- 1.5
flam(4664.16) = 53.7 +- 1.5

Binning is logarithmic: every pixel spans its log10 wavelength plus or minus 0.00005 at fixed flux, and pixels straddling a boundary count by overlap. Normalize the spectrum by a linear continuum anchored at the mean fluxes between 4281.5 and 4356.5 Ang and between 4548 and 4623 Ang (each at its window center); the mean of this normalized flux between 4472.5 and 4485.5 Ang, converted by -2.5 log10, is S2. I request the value -0.06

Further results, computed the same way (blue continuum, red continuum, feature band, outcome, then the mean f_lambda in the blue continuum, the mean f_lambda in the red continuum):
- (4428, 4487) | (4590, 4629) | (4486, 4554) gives -0.02 mag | 46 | 53.6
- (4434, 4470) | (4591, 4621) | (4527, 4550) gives 0.04 mag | 44.6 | 53.2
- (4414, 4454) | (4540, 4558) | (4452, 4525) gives -0.03 mag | 44.6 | 50.9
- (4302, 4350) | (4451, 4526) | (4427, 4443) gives 0.03 mag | 38.7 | 48.9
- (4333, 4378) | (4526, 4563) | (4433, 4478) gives 0.03 mag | 44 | 49.3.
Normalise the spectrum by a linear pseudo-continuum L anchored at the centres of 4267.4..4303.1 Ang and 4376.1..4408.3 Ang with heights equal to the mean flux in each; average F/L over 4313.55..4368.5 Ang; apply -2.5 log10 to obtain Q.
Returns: -0.21 mag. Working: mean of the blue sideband 31.2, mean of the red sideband 39.3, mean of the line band 43.1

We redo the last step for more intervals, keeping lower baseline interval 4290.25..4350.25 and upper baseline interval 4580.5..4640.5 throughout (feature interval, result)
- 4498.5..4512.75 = -0.13 mag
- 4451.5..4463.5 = 0.10 mag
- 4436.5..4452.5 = -0.09 mag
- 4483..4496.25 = -0.08 mag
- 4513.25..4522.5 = -0.07 mag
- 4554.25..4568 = -0.06 mag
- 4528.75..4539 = 0.07 mag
